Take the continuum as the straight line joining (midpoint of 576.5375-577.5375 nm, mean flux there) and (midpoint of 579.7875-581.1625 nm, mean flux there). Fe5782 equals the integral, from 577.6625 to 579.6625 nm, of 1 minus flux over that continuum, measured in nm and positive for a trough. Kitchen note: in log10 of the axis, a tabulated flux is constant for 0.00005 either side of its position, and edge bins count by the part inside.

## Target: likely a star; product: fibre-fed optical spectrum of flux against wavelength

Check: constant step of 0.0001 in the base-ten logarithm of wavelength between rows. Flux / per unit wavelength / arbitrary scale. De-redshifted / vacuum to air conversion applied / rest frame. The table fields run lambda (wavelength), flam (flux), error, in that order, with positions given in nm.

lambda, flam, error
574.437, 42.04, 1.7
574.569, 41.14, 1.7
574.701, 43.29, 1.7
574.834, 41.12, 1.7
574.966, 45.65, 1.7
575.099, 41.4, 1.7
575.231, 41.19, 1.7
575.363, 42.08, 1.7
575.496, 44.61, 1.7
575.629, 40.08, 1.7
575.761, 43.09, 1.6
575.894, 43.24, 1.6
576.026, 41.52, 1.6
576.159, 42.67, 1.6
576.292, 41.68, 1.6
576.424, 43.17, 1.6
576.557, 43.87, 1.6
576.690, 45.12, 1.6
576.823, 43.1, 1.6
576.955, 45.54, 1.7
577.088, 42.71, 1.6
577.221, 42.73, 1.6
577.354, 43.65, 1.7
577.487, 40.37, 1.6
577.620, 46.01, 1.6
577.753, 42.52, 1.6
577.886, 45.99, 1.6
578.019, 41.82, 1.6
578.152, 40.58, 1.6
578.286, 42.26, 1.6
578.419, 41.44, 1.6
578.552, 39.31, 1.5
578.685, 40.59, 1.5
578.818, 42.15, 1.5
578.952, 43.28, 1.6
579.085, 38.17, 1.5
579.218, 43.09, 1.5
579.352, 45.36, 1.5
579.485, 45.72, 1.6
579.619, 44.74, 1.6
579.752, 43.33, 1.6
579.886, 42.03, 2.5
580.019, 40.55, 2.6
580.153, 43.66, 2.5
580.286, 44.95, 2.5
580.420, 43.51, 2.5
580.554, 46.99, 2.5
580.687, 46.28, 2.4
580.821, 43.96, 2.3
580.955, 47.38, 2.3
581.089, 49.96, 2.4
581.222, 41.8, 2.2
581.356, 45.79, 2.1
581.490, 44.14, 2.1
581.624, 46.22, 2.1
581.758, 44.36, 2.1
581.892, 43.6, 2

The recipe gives 0.074 nm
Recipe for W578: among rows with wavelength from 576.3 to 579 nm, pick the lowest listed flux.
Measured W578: 39.31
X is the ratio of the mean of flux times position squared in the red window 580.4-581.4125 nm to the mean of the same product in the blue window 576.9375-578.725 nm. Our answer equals 1.09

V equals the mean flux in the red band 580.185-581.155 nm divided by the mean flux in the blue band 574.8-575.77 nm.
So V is 1.09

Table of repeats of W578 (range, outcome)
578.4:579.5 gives 38.17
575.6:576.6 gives 40.08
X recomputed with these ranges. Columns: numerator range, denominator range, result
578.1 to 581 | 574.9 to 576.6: 1.03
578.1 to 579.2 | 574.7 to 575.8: 0.98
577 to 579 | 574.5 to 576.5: 1.01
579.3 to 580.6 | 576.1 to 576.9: 1.03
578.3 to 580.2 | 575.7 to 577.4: 0.99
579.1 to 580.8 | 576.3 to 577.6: 1.02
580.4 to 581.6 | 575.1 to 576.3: 1.10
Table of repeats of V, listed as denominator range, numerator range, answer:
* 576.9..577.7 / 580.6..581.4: 1.06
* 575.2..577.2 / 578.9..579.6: 1.01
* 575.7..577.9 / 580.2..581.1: 1.06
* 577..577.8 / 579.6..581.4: 1.04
